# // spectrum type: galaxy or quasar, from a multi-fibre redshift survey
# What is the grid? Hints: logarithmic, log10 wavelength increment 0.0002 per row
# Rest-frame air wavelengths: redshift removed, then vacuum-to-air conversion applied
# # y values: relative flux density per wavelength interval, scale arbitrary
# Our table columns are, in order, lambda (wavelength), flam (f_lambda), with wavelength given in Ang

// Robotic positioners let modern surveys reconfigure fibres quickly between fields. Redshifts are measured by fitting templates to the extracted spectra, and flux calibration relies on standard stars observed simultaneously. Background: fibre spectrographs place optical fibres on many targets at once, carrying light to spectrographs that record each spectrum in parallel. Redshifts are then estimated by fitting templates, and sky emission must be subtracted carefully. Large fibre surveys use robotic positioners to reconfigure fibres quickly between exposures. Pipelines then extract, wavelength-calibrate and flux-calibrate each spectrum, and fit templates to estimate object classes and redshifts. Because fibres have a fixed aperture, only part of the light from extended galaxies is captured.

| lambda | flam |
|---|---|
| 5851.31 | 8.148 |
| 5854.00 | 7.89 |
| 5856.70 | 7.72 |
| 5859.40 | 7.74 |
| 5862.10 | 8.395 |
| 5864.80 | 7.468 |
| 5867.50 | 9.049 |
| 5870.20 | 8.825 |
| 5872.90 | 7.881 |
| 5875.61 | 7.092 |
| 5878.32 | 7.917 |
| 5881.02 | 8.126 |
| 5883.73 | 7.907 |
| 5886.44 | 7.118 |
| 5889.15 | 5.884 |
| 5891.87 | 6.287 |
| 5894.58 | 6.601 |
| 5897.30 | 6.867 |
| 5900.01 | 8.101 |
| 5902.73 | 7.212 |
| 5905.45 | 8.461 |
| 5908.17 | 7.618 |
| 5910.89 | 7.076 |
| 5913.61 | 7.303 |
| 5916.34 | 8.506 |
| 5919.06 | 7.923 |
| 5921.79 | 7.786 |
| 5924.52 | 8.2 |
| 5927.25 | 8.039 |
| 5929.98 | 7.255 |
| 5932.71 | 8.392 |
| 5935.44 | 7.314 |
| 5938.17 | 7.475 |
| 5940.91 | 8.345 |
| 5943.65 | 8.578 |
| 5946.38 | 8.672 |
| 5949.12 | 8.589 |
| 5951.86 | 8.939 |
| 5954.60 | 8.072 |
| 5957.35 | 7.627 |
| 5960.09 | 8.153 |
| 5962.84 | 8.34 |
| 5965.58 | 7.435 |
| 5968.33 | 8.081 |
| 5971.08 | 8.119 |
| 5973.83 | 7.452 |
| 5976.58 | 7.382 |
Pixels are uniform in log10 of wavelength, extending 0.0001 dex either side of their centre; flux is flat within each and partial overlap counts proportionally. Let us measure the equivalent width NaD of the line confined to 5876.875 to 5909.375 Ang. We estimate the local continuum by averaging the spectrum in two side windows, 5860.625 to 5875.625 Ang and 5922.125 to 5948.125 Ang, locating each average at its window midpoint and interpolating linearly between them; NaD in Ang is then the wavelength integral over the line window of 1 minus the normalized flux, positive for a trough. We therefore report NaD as 3.2 Ang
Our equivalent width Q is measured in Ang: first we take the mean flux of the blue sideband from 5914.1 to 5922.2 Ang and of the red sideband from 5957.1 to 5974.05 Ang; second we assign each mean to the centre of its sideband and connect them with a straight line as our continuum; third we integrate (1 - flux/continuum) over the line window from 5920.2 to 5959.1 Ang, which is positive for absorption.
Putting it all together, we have -0.5 Ang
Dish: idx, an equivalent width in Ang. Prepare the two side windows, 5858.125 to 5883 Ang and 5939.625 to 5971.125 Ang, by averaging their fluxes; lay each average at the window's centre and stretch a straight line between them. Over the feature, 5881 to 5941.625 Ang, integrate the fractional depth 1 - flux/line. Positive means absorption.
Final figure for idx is 4.6 Ang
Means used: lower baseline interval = 8.05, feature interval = 7.54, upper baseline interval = 8.25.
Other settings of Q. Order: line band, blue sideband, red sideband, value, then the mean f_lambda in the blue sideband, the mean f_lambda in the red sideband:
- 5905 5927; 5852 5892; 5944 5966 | 0.50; 7.74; 8.28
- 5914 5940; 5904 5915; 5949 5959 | 0.00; 7.61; 8.27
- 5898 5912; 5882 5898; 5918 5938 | -0.91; 6.8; 7.82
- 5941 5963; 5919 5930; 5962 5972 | -1.18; 7.9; 7.97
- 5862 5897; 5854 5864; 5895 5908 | 1.03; 7.91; 7.58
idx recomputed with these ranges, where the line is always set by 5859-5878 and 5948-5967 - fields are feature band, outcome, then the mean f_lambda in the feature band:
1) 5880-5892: 1.4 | 7.11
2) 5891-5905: 1.7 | 7.13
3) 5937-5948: -0.2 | 8.29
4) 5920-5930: 0.3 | 7.9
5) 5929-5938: 0.5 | 7.65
